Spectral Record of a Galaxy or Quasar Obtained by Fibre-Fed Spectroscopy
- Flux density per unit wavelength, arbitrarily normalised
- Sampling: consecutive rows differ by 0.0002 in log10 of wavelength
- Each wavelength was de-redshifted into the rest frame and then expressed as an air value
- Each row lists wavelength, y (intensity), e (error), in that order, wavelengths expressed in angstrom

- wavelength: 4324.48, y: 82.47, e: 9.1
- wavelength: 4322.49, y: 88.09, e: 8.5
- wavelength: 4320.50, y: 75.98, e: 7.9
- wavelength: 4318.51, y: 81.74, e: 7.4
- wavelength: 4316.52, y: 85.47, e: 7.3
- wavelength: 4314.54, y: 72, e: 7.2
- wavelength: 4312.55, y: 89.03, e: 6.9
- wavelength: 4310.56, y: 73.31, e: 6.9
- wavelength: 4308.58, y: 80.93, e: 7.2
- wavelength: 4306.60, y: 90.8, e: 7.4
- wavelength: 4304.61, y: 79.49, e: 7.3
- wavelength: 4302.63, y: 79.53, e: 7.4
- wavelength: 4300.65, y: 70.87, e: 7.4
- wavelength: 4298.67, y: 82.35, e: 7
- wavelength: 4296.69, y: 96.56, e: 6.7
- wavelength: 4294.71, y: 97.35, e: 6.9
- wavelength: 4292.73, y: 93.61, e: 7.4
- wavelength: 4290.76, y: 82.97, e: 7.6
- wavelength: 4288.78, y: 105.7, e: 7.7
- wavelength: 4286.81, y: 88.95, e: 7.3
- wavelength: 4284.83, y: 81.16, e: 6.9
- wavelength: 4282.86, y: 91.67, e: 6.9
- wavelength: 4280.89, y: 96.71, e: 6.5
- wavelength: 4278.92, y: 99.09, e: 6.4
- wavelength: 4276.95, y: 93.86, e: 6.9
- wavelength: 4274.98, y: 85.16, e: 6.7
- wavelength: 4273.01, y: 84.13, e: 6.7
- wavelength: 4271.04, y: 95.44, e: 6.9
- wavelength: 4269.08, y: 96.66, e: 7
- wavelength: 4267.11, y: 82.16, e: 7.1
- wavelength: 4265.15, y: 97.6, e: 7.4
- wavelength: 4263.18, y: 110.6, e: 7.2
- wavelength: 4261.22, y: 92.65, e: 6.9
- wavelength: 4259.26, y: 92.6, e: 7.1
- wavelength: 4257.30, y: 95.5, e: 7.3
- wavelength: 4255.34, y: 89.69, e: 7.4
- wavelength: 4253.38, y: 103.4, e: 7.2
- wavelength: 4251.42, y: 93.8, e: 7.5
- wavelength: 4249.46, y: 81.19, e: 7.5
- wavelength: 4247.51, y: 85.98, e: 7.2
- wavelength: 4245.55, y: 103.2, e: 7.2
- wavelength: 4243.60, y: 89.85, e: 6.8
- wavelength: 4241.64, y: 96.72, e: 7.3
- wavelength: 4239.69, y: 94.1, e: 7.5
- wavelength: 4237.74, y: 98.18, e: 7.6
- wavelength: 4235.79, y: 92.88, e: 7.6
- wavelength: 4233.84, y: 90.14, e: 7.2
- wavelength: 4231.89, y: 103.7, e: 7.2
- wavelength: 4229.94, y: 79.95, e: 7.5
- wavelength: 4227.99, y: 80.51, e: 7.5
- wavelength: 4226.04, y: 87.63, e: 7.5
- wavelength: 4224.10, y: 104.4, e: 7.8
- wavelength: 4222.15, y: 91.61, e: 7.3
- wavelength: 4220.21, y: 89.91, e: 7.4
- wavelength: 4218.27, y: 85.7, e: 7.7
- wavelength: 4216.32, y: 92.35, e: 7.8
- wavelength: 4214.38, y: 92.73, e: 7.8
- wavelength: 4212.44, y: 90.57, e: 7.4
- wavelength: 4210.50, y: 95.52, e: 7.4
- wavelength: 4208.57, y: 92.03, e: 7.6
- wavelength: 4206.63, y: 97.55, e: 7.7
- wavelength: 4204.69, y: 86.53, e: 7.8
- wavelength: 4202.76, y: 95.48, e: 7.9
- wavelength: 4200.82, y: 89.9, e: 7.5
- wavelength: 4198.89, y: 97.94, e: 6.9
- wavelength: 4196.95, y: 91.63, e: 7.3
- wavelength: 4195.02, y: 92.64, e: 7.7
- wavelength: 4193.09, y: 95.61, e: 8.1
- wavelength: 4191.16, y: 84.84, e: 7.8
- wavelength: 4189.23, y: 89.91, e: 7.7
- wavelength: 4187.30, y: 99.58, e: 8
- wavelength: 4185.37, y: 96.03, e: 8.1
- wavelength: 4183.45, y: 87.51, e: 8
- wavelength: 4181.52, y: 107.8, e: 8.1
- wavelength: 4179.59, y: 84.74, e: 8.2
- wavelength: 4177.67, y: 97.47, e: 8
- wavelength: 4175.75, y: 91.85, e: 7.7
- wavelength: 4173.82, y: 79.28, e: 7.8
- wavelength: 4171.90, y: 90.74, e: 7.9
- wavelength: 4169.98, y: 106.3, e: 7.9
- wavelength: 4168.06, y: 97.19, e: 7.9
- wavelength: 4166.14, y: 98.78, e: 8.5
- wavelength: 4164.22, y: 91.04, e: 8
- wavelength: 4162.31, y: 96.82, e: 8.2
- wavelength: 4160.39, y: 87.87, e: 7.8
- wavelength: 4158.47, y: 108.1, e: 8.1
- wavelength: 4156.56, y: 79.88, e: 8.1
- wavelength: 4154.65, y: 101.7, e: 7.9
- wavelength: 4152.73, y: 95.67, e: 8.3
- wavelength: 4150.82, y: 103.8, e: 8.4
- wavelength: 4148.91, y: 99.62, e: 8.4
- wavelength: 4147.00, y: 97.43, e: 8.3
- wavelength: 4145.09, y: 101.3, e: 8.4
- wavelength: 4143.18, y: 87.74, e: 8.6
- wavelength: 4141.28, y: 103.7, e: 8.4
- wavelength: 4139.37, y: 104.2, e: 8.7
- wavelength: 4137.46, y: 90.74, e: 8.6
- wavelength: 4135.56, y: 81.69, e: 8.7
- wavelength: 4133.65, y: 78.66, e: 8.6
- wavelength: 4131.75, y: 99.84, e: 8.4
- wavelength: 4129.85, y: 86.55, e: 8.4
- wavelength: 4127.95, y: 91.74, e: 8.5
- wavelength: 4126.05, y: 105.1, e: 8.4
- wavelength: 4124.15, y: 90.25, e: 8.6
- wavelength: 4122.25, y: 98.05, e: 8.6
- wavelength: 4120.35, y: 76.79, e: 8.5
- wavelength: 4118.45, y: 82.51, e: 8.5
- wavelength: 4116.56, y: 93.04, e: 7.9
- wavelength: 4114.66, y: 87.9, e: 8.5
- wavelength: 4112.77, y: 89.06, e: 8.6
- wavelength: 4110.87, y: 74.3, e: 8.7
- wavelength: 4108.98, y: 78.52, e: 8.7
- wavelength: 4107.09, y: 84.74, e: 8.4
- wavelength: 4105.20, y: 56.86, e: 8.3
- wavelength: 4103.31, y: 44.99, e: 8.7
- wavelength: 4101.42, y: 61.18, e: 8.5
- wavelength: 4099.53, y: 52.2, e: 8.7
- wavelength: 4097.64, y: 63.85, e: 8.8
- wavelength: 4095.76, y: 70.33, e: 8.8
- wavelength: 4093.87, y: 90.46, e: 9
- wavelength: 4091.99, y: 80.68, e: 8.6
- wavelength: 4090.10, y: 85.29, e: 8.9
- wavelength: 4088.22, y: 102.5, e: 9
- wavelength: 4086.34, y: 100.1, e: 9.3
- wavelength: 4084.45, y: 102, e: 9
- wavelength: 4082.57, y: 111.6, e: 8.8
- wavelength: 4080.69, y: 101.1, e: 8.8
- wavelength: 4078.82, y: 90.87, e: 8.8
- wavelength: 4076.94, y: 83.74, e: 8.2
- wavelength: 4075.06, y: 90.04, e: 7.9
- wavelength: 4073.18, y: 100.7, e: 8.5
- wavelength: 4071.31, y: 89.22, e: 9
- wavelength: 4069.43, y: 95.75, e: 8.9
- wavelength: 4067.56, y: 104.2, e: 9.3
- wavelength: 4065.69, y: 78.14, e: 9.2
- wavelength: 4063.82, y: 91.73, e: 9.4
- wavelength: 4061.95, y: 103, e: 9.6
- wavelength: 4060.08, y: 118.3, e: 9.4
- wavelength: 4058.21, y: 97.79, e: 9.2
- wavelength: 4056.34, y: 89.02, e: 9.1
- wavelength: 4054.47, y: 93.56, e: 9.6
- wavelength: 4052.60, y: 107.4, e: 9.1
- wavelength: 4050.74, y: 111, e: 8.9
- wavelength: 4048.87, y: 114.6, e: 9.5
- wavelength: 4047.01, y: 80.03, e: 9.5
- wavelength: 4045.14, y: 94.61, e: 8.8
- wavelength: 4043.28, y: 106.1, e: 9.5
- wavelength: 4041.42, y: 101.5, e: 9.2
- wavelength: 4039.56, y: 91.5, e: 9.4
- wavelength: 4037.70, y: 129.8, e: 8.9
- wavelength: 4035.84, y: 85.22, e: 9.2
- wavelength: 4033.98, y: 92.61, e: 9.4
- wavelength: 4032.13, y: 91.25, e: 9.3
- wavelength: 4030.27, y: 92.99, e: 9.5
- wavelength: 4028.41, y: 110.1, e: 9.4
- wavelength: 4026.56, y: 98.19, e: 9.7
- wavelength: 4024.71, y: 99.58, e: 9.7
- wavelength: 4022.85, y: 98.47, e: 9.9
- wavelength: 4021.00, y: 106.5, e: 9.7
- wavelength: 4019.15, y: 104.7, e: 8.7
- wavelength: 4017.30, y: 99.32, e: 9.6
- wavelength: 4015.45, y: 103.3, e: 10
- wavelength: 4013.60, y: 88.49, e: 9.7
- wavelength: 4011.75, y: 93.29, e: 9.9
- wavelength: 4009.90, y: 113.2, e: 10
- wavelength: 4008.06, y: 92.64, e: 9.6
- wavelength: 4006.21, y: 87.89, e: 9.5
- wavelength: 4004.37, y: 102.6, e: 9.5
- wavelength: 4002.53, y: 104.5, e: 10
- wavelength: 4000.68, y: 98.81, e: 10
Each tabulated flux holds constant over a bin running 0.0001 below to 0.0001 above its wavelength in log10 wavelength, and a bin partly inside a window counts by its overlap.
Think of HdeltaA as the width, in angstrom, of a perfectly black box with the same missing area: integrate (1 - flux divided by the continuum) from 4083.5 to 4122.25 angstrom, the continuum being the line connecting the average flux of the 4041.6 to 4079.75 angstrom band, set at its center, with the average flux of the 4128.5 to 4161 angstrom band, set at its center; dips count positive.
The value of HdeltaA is 6.7 angstrom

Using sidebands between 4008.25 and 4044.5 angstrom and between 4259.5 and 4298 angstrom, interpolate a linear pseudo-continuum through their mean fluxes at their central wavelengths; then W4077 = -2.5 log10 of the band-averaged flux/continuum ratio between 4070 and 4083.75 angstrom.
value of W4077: 0.04 mag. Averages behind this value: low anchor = 100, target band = 95.5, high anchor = 93.2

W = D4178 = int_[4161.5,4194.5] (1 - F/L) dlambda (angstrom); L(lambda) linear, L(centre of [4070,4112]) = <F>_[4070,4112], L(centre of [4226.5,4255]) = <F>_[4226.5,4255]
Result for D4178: -2.1 angstrom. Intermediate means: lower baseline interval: 82.6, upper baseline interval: 92.2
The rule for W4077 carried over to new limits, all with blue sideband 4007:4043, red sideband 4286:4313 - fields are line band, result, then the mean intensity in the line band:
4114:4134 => 0.05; 90.4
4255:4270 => -0.08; 94.9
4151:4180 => -0.02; 94.3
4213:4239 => -0.02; 91.5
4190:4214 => -0.02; 92.5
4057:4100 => 0.06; 91.9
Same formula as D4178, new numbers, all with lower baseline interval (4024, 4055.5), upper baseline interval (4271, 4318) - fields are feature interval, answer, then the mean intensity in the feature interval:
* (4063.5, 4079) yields 1.1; 91.6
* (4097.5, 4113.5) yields 4.9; 67.2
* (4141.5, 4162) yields -0.5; 96.6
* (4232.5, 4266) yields -2.0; 94.7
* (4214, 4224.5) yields -0.1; 92.1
